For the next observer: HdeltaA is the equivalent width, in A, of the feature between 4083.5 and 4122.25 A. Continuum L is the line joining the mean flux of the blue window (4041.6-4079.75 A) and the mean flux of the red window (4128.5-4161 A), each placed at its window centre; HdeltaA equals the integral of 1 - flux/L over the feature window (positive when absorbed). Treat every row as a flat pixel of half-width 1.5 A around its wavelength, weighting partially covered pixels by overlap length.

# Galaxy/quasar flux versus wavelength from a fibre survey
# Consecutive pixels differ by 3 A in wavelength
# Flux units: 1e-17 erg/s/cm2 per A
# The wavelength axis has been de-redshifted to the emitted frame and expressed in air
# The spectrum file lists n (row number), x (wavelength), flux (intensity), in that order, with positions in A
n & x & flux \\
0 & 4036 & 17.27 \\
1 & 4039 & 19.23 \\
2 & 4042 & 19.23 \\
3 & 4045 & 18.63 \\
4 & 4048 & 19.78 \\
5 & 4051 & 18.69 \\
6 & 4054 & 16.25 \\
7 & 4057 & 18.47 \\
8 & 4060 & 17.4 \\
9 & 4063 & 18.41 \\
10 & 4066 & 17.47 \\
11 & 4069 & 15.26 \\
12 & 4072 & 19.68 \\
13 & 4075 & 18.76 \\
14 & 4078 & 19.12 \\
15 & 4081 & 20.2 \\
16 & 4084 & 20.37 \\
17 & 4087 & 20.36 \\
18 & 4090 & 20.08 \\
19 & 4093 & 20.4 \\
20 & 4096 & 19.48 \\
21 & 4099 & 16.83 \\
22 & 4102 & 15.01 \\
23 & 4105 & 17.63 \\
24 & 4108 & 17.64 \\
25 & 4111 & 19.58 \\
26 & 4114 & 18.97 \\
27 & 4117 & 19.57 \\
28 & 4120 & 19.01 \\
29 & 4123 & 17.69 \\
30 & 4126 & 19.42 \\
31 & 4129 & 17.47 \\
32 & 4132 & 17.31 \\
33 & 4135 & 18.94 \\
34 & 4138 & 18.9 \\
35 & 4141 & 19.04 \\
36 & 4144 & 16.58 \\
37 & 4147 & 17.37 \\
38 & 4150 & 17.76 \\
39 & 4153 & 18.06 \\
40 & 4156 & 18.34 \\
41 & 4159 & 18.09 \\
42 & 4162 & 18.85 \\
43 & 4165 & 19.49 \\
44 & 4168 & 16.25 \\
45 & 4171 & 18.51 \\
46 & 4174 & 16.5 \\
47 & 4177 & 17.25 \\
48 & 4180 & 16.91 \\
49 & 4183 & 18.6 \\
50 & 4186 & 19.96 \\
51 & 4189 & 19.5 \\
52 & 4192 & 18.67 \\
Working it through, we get -1.4 A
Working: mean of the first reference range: 18.2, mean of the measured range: 18.8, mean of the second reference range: 18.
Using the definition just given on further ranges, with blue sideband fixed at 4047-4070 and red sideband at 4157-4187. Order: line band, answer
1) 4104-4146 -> -1.2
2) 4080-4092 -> -1.7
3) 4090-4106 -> -0.2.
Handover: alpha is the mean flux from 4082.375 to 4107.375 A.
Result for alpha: 18.7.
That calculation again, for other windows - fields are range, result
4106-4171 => 18.3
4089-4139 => 18.4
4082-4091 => 20.3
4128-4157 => 18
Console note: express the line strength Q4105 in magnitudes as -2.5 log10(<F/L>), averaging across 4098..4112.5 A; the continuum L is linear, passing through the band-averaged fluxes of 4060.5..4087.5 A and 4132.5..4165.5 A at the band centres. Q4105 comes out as 0.071 mag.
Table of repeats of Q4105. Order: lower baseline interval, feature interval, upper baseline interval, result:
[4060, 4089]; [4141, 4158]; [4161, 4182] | 0.01 mag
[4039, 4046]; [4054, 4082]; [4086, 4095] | 0.09 mag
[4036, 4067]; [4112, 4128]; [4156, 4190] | -0.04 mag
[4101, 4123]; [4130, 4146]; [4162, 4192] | 0.01 mag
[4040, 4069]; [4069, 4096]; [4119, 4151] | -0.08 mag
